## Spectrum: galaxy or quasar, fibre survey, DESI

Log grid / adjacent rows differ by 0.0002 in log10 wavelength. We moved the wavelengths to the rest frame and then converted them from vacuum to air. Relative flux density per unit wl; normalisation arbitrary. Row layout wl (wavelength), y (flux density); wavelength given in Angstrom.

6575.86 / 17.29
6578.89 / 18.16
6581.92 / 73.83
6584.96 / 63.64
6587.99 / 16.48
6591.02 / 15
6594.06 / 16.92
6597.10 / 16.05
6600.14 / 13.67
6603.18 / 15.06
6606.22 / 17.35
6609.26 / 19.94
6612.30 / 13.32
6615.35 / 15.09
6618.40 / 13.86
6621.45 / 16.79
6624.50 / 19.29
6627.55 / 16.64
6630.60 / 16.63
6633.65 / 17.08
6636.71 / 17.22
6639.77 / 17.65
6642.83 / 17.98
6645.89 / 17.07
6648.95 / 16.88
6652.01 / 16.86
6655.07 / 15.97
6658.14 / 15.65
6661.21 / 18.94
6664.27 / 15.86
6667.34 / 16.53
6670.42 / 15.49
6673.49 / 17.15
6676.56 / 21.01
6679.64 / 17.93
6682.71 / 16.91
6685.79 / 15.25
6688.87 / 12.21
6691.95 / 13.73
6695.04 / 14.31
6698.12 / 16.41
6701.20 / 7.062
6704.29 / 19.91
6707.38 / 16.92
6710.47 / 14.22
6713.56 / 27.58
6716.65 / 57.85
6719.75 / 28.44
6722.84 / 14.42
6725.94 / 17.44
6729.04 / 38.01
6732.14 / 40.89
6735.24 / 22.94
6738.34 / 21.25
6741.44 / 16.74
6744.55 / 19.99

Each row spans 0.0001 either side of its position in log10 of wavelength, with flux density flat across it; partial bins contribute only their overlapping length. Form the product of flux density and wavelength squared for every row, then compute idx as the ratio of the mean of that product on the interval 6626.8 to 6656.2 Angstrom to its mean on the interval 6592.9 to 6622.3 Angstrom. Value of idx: 1.1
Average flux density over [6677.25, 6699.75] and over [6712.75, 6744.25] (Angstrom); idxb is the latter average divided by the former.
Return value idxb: 1.8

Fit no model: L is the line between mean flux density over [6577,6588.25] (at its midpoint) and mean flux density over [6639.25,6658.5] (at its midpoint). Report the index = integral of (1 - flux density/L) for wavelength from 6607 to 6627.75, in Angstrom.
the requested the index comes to 9.4 Angstrom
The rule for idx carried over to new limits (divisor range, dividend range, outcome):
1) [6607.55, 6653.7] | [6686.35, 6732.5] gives 1.34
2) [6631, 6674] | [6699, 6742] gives 1.49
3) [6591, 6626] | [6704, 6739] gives 1.74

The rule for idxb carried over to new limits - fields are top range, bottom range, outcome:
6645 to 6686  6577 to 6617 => 0.71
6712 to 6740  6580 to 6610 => 1.11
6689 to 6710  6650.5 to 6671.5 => 0.88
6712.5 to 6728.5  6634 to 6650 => 1.71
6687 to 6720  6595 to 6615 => 1.29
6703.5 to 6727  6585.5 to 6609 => 1.38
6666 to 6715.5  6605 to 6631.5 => 1.01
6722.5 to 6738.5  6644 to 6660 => 1.63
